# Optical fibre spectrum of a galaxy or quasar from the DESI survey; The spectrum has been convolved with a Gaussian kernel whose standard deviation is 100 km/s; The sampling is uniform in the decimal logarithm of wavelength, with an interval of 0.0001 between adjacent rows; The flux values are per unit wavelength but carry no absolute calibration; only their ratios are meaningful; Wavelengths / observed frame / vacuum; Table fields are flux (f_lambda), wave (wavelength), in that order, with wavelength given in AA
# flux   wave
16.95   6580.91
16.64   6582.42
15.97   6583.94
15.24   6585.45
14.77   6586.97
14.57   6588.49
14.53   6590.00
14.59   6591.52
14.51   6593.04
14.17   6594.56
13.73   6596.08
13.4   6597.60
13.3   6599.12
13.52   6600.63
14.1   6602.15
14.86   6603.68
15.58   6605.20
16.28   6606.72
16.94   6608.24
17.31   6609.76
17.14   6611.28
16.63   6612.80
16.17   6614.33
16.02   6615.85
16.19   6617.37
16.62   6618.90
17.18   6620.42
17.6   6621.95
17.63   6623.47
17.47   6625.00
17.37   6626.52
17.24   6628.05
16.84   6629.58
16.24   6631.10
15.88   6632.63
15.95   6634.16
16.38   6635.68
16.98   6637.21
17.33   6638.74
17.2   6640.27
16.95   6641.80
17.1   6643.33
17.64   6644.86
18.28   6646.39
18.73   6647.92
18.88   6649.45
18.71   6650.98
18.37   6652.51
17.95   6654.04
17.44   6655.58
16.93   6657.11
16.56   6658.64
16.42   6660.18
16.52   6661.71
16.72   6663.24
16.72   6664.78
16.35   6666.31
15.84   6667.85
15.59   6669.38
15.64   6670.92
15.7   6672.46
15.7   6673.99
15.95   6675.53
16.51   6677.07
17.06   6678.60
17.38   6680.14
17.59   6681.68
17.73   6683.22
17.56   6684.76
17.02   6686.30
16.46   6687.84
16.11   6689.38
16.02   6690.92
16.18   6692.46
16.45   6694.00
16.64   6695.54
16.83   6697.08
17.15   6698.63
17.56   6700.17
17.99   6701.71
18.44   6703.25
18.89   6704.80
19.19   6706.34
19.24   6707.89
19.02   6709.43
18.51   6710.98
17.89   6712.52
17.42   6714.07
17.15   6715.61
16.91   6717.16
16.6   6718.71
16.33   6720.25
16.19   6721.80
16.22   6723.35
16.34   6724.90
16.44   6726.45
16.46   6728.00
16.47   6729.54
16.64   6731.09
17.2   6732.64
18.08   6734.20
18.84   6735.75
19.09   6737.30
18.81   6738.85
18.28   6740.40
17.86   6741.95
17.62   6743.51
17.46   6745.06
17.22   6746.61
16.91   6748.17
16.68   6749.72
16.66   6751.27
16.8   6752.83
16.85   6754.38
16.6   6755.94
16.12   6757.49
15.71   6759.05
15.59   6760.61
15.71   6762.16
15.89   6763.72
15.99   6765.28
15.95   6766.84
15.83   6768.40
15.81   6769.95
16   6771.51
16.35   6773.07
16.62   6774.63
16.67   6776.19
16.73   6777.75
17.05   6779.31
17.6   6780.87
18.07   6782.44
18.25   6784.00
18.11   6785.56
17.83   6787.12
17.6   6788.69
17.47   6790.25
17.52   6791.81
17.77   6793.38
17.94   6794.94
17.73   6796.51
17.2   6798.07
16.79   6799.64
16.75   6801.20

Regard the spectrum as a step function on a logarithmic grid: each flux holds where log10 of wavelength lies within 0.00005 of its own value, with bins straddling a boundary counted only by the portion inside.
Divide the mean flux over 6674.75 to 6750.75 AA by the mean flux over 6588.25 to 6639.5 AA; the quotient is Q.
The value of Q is 1.09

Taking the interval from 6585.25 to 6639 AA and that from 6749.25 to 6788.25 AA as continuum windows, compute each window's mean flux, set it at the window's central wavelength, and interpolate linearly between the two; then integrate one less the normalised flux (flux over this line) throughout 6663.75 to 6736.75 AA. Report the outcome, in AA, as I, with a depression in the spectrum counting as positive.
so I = -3.4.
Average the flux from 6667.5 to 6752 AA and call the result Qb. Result 17.2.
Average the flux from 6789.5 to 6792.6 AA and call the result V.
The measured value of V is 17.5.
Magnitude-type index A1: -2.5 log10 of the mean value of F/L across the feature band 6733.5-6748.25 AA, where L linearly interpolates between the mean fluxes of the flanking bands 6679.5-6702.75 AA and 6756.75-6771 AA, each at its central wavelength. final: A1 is -0.12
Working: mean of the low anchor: 17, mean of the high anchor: 15.8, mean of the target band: 18.1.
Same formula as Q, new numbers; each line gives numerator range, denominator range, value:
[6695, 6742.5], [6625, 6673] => 1.03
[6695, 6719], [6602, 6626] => 1.08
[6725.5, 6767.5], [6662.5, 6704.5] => 1.01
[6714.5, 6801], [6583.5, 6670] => 1.04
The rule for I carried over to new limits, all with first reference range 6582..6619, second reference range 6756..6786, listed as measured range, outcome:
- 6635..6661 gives -3.2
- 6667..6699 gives -1.3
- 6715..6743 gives -1.7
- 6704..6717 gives -1.8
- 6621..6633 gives -1.2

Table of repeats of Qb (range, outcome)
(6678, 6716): 17.5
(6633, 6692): 16.9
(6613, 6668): 17.1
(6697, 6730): 17.4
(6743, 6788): 16.7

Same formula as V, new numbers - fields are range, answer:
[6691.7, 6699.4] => 16.6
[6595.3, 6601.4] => 13.5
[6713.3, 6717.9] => 17.2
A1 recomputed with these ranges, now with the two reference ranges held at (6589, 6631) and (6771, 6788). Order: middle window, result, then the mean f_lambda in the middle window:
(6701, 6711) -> -0.13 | 18.8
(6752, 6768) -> 0.06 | 16.1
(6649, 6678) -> -0.03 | 16.7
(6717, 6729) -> 0.02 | 16.4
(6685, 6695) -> 0.00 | 16.4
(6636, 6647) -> -0.08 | 17.3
